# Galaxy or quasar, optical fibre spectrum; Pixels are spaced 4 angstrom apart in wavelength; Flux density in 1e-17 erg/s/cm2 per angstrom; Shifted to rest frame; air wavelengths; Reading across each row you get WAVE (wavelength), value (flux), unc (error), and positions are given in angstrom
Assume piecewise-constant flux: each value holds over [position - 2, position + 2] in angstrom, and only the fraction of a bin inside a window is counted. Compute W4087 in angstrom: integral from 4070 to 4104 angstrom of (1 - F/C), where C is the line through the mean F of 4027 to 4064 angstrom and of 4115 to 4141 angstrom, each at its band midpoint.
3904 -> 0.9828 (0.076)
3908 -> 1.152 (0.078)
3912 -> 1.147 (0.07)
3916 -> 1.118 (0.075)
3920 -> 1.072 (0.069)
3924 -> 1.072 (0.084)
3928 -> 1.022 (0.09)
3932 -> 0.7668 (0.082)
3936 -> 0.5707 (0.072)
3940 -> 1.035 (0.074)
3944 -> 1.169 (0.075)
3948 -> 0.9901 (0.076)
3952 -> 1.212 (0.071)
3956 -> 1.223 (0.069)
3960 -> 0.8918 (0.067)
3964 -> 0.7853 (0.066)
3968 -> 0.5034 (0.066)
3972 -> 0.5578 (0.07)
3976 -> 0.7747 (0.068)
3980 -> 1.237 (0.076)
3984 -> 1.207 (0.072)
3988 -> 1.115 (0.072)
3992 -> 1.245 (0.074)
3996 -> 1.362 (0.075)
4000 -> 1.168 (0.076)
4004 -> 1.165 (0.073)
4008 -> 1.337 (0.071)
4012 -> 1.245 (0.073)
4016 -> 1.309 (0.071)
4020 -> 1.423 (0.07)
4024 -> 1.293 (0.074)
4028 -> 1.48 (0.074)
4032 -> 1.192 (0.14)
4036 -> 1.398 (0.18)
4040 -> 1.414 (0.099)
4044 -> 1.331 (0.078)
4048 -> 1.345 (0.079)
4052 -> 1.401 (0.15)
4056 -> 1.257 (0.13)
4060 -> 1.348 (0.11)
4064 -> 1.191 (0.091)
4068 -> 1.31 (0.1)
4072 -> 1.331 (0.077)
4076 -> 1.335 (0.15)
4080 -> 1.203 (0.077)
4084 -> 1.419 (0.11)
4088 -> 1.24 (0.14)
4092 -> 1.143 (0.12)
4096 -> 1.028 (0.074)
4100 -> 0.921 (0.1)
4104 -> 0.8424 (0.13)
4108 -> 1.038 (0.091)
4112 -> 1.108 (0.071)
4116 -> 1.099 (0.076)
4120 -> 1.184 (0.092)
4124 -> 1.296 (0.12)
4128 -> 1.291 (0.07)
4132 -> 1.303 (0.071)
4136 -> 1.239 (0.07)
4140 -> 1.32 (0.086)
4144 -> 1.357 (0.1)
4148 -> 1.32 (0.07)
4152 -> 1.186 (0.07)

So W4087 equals 3.01 angstrom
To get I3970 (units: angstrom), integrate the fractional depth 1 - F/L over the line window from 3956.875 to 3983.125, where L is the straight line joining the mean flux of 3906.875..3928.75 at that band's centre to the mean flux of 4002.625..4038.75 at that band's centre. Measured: 8.3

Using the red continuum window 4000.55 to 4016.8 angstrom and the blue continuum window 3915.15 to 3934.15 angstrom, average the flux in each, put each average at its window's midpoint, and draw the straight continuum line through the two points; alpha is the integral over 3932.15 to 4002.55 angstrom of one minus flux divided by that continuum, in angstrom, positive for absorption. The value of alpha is 8.3 angstrom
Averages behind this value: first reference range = 1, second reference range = 1.25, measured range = 0.998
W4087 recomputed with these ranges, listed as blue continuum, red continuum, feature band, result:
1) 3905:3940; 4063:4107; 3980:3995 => -2.0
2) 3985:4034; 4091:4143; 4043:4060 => -1.5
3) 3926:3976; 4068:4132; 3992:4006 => -3.6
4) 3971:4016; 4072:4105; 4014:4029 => -2.8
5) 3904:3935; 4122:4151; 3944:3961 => -0.5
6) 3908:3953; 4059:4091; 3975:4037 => -4.8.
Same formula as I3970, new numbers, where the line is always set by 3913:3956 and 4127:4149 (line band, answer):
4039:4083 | -4.4 angstrom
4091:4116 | 4.8 angstrom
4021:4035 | -2.3 angstrom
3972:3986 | 1.1 angstrom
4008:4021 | -2.2 angstrom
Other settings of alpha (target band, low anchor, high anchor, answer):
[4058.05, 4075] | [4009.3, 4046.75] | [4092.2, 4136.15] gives -0.8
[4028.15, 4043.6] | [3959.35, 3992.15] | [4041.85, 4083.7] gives -2.2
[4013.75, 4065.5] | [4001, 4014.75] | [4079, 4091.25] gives -3.2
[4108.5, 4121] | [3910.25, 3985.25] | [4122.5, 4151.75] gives 1.4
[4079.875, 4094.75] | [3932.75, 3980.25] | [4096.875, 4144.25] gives -1.9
